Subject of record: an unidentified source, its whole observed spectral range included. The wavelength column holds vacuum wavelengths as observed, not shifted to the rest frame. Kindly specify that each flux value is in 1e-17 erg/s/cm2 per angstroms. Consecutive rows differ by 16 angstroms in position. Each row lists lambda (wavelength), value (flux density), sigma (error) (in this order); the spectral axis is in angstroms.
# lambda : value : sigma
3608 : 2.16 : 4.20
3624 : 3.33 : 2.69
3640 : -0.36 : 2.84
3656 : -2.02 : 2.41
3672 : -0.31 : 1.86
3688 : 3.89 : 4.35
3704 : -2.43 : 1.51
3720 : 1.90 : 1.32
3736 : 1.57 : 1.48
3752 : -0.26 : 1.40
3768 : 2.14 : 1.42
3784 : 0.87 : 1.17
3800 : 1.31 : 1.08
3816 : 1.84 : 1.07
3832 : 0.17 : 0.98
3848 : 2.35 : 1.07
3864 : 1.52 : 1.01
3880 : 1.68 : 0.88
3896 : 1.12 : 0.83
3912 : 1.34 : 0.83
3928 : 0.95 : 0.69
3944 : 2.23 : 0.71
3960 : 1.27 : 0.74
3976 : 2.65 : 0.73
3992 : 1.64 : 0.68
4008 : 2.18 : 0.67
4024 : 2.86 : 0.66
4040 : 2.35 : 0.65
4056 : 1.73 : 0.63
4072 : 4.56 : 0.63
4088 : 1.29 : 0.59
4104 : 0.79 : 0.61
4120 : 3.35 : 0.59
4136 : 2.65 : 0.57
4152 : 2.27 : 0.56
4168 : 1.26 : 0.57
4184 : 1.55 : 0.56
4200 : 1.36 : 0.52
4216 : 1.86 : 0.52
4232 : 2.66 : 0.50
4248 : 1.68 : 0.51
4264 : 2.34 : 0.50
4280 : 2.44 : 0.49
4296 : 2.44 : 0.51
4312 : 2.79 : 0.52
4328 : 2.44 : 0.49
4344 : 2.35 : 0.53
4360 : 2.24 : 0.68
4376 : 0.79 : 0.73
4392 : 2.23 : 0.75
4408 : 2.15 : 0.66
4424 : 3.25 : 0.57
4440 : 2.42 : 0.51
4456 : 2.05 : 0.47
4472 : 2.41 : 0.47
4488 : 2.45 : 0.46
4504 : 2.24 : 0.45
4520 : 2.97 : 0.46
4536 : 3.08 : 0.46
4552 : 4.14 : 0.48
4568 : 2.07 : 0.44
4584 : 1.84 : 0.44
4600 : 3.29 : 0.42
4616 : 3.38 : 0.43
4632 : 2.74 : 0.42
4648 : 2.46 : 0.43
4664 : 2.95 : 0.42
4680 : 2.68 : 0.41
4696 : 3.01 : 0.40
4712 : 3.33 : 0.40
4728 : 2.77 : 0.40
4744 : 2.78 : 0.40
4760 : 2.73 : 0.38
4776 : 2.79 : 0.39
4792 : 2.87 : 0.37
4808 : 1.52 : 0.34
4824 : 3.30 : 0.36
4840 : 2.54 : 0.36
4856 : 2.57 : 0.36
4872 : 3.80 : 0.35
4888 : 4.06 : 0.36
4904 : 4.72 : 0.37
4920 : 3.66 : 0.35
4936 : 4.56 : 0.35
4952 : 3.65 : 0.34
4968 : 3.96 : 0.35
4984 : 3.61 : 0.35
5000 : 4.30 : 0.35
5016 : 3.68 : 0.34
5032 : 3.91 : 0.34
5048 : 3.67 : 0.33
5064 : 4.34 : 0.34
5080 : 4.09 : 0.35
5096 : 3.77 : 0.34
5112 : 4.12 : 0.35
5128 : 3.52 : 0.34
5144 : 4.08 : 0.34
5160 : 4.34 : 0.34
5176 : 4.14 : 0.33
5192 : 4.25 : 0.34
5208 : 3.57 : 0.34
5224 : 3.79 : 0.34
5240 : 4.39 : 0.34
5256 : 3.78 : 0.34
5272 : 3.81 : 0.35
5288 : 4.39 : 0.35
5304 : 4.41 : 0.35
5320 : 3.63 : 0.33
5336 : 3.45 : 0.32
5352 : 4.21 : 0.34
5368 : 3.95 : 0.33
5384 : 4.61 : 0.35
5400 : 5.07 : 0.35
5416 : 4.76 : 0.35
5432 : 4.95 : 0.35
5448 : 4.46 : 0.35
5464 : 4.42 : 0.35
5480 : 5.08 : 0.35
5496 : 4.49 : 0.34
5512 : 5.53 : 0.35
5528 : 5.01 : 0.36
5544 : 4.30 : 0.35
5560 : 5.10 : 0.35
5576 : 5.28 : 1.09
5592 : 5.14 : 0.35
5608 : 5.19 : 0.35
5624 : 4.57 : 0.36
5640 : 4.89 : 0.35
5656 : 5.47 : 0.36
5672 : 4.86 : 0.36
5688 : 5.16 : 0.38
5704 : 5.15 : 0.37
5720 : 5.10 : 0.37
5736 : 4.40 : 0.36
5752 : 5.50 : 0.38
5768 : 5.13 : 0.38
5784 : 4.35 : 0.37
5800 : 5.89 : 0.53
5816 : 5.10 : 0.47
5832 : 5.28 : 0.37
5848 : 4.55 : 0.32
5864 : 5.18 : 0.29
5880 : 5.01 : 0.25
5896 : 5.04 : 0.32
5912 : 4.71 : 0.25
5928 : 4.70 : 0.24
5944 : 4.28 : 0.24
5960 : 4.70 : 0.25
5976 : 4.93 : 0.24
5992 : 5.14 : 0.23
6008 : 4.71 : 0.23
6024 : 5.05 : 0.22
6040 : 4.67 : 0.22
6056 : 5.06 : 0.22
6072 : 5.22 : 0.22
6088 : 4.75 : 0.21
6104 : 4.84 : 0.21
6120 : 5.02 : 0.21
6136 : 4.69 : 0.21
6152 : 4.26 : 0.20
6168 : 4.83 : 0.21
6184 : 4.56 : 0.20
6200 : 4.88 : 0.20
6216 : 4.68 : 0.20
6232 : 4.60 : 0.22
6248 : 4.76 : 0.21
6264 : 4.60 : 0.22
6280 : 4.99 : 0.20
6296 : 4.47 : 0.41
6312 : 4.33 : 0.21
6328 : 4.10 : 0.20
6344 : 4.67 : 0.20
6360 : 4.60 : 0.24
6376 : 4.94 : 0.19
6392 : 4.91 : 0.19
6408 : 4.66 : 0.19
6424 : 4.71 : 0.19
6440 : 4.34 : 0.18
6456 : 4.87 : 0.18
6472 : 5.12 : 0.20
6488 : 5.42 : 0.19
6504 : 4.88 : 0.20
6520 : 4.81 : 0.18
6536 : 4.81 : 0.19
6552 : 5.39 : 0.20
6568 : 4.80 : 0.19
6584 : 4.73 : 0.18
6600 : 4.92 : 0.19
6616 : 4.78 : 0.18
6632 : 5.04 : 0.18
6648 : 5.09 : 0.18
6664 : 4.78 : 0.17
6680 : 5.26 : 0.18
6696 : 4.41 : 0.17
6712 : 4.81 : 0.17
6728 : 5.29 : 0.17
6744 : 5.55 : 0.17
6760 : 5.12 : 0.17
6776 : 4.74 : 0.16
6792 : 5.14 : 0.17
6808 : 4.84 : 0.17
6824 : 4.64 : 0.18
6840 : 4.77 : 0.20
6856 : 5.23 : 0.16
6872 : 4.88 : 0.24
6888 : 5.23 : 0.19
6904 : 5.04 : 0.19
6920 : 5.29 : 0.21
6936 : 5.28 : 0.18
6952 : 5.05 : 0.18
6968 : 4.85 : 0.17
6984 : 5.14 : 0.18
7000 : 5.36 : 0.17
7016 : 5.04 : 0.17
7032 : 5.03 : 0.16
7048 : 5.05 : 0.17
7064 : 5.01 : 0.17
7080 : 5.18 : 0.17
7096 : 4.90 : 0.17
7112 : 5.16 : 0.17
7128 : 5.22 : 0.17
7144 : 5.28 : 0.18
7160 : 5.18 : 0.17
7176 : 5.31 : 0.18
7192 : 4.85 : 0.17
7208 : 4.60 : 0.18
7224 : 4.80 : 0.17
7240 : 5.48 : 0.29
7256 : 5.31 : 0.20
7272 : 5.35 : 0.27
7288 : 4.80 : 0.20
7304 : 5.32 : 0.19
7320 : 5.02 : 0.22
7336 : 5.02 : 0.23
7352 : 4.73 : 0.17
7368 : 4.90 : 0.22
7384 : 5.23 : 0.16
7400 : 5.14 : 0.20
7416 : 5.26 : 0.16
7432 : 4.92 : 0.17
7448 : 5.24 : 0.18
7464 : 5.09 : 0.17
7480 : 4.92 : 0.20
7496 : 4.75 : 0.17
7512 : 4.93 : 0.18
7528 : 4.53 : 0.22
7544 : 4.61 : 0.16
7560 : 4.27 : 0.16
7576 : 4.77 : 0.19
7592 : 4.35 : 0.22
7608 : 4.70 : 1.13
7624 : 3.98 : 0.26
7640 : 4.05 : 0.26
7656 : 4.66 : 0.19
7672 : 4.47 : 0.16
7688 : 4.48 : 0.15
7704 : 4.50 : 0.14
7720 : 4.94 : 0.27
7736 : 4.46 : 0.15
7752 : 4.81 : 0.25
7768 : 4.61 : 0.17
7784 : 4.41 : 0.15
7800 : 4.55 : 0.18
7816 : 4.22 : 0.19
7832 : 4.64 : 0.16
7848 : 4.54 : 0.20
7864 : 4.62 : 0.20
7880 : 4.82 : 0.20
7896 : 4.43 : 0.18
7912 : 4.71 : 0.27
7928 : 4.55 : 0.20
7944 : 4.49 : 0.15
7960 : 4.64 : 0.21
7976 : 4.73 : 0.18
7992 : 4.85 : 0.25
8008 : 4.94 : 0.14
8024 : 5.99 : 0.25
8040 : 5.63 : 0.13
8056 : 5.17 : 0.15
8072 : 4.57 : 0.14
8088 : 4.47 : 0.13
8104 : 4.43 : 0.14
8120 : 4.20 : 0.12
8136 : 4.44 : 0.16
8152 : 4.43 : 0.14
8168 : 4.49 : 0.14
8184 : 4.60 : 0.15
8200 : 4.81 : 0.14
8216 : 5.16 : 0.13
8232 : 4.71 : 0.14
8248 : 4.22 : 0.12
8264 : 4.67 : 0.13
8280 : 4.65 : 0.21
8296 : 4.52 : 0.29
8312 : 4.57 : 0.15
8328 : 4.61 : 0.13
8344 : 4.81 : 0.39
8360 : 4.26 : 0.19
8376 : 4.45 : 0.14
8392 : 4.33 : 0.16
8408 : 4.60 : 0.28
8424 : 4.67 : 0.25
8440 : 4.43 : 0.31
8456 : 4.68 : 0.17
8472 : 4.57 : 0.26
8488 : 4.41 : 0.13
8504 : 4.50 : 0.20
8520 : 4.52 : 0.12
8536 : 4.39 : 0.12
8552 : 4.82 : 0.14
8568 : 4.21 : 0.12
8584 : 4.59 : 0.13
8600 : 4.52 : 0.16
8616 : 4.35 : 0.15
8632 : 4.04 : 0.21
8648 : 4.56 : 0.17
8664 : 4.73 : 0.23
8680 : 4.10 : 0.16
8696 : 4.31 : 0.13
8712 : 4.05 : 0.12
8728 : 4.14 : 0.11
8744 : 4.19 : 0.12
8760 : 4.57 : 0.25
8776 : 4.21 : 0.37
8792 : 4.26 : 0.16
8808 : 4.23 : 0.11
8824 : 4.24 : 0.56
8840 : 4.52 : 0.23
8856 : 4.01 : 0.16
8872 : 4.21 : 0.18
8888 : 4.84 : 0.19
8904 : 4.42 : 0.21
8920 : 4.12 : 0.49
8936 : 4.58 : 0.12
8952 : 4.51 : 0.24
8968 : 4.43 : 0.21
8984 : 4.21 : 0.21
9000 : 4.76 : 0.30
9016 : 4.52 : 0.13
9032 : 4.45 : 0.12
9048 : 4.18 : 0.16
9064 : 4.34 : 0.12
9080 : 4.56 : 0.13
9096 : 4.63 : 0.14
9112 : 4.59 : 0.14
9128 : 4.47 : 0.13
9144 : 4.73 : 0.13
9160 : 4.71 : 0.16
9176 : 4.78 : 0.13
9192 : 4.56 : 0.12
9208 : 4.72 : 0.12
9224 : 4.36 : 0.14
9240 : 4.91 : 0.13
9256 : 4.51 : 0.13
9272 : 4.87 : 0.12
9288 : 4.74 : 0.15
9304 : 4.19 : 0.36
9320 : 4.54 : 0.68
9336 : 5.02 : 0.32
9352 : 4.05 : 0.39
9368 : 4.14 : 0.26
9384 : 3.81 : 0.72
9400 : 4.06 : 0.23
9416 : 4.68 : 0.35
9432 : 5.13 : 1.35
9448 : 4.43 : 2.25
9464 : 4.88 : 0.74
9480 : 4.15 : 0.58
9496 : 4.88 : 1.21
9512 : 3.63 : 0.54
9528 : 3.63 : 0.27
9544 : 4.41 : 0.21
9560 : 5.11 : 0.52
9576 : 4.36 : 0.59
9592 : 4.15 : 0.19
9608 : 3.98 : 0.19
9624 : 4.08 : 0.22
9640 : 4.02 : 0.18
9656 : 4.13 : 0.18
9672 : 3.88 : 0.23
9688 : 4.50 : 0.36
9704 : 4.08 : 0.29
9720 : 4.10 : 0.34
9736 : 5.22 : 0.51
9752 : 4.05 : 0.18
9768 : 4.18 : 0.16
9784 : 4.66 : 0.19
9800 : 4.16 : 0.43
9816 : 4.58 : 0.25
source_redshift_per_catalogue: 0.222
